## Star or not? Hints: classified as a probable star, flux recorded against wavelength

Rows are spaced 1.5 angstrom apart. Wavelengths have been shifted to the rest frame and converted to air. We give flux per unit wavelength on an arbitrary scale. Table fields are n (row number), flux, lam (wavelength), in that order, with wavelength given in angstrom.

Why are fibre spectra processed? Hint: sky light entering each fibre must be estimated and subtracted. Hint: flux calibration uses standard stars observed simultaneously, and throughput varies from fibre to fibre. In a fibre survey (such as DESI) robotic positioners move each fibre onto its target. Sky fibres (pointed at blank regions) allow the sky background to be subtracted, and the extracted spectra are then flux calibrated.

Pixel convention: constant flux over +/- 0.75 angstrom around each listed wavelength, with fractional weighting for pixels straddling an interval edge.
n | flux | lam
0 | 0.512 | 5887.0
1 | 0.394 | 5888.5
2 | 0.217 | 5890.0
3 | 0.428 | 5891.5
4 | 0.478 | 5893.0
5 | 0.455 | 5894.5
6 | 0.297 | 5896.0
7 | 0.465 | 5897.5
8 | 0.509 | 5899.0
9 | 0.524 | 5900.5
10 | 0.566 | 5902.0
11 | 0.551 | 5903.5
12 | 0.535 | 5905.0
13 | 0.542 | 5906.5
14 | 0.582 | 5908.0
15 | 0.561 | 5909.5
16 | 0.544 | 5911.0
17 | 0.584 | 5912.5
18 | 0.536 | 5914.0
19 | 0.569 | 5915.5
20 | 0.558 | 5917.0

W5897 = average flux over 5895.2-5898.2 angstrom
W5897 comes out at 0.381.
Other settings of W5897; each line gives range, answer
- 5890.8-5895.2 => 0.454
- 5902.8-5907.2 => 0.543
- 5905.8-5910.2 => 0.562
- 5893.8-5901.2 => 0.449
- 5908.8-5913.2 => 0.563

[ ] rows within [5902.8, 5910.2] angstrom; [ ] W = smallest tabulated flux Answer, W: 0.535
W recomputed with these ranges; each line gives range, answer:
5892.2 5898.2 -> 0.297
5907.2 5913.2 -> 0.544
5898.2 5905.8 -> 0.509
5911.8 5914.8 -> 0.536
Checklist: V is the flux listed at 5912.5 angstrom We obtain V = 0.584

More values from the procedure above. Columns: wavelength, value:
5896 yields 0.297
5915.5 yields 0.569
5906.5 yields 0.542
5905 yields 0.535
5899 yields 0.509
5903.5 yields 0.551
